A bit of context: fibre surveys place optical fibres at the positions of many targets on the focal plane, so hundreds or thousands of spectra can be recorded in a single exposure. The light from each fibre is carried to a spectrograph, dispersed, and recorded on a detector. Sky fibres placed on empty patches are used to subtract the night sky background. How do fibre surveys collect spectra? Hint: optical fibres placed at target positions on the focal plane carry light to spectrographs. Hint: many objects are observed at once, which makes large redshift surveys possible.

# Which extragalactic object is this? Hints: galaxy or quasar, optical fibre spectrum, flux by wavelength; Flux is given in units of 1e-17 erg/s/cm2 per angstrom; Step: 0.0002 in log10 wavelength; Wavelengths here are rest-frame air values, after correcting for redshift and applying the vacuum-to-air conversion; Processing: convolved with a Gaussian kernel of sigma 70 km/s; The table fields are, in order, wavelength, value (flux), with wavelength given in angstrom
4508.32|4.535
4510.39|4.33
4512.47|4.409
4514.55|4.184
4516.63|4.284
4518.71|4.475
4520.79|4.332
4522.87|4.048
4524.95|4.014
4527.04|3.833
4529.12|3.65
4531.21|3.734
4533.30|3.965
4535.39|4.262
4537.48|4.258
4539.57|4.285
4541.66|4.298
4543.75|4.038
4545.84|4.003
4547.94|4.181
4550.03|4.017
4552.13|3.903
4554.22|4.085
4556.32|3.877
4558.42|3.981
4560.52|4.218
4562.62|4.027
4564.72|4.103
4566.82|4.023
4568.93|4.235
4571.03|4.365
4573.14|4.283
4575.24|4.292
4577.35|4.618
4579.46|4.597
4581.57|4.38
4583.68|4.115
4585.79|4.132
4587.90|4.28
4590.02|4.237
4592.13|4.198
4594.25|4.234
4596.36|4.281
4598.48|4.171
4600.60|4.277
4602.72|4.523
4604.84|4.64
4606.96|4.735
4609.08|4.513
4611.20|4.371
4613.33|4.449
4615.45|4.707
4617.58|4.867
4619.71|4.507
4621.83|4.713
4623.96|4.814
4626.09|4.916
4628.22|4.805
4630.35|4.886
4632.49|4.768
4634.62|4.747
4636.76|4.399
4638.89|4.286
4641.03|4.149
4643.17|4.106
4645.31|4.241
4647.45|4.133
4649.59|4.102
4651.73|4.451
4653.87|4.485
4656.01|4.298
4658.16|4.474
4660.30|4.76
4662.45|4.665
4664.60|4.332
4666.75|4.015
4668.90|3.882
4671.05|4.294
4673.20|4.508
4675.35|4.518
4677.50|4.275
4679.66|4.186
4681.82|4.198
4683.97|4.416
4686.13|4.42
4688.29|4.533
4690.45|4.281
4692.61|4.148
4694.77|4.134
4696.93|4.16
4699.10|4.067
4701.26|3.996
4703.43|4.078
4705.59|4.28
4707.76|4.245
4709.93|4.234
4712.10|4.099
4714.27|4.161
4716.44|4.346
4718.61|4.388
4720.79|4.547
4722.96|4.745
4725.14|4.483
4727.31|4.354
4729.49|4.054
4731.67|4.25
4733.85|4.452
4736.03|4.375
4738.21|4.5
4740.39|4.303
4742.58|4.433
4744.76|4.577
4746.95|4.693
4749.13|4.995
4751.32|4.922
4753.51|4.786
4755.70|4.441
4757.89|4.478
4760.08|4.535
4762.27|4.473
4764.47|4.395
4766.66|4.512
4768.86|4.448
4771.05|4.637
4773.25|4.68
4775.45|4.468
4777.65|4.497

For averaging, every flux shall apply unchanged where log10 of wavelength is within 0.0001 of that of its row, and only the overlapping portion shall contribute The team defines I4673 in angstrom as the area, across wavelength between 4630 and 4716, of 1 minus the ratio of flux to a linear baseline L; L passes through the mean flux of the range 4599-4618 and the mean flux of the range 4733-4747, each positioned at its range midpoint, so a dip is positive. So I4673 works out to 3.8 angstrom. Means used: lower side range 4.54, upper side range 4.46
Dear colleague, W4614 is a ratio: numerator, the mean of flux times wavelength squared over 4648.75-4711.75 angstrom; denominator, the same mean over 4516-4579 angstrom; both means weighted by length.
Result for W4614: 1.10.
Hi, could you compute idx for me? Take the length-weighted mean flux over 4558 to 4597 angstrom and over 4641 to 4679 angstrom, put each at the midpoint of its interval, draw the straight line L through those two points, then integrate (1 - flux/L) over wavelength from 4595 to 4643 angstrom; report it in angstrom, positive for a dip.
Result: -3.1 angstrom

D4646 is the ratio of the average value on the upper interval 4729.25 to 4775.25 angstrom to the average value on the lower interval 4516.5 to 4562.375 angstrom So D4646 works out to 1.11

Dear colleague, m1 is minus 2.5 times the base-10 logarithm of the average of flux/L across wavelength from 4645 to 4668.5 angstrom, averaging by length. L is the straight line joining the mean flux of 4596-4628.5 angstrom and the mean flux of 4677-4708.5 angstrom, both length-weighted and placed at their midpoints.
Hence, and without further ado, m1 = 0.01 mag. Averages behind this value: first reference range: 4.58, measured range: 4.35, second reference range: 4.23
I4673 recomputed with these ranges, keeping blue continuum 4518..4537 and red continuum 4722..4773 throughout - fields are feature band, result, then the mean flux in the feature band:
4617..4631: -1.8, 4.78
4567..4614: -2.0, 4.35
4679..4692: 0.1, 4.34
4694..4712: 1.1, 4.15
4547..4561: 0.2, 4.03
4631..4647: -0.4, 4.39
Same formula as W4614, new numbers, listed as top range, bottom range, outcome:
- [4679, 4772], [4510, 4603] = 1.13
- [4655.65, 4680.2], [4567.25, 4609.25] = 1.04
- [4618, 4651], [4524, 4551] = 1.16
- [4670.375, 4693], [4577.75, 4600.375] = 1.06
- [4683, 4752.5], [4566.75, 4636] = 1.02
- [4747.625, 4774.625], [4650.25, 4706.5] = 1.11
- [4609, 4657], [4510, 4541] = 1.14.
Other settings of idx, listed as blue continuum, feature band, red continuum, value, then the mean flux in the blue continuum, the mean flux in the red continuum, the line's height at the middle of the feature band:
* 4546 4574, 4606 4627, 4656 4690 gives -2.13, 4.1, 4.36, 4.23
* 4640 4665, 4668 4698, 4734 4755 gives 1.03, 4.35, 4.61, 4.44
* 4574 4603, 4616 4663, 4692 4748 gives -2.39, 4.3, 4.31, 4.31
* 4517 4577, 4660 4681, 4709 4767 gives 0.06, 4.11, 4.46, 4.34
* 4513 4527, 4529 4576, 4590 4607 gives 1.83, 4.2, 4.35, 4.26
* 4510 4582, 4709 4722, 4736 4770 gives 0.54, 4.16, 4.56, 4.49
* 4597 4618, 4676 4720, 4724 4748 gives 1.98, 4.51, 4.41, 4.44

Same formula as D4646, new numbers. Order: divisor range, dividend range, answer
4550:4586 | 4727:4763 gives 1.08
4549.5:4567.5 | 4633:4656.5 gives 1.07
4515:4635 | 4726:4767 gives 1.05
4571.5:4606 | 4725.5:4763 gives 1.04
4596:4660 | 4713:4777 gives 1.00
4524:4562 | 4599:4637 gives 1.15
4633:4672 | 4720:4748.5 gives 1.03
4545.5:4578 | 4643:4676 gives 1.05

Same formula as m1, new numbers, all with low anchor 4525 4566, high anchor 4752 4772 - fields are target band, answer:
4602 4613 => -0.09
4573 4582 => -0.09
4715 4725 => -0.01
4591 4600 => -0.02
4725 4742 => 0.03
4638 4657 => 0.01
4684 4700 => 0.03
